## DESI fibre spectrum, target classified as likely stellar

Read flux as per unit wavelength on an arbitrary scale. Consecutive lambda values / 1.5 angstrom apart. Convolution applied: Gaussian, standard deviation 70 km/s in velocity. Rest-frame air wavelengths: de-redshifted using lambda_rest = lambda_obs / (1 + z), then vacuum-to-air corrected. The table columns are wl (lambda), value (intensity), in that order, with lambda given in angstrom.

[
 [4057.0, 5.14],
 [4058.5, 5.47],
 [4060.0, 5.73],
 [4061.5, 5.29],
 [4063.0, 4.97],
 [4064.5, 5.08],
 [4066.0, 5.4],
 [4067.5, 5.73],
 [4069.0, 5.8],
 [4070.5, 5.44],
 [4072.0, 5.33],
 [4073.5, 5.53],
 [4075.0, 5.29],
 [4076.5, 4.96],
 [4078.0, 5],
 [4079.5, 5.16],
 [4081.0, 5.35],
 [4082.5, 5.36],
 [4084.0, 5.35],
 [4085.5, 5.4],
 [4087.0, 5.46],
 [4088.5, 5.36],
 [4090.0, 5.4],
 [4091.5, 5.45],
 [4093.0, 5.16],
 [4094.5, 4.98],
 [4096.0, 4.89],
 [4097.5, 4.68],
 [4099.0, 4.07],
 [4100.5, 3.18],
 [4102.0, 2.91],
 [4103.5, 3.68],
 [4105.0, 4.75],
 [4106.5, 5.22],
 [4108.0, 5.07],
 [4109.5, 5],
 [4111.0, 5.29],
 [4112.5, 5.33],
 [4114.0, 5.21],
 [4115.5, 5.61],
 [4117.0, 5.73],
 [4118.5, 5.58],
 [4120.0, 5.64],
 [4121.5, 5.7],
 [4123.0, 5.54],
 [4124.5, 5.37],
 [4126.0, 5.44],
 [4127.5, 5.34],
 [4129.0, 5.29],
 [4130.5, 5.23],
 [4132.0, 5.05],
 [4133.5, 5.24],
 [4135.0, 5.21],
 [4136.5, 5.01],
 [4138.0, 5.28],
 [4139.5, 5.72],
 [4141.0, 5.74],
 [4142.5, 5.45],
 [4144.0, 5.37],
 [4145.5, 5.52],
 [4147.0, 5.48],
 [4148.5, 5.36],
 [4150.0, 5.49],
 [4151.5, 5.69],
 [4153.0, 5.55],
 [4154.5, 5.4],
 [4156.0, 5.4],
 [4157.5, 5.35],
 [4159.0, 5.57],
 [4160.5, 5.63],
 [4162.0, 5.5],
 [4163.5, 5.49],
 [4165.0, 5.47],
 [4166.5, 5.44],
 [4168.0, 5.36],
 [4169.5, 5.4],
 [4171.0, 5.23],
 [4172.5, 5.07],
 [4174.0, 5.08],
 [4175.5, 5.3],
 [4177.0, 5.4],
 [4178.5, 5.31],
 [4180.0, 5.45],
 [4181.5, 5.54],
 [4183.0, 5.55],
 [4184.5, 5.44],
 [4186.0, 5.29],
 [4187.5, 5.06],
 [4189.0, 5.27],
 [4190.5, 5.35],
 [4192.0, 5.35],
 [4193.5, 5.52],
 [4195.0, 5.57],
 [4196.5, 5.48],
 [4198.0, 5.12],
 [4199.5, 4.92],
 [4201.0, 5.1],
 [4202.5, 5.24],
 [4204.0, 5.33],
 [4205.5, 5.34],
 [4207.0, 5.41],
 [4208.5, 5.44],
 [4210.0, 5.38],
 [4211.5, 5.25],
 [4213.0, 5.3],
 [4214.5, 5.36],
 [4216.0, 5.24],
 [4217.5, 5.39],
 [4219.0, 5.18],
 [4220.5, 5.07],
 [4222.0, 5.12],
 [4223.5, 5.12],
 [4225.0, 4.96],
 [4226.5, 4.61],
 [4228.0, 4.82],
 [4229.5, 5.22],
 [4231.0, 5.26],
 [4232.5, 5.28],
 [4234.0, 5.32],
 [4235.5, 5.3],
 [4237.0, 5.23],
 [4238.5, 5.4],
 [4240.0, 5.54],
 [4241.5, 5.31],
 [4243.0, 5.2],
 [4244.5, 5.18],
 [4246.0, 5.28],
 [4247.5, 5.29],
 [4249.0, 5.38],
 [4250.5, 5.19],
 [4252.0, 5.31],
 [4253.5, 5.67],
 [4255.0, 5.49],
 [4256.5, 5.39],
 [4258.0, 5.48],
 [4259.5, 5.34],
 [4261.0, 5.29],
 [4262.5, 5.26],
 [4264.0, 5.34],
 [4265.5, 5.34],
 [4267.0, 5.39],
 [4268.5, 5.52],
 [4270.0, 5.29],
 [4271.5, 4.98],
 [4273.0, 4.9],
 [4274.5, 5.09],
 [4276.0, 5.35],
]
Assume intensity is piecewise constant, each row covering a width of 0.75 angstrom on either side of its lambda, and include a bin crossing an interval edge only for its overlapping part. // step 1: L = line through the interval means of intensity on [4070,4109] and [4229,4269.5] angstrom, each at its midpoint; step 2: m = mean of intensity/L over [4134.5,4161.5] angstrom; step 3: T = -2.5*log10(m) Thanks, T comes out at -0.08 mag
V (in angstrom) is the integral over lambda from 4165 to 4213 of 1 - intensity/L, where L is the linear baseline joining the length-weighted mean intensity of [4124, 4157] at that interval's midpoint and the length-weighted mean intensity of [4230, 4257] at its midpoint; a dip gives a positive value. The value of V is 0.4 angstrom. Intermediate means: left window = 5.39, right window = 5.33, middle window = 5.32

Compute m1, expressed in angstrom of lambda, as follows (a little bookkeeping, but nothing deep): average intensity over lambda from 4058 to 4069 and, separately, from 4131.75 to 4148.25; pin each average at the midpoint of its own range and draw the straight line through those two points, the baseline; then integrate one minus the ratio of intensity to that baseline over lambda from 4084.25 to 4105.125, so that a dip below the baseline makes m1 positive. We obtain 2.8 angstrom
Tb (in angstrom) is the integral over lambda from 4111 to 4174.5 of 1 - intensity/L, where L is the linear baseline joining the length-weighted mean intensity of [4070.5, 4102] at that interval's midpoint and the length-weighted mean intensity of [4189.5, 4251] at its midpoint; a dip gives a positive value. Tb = -3.68 angstrom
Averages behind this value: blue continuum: 5.03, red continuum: 5.25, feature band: 5.42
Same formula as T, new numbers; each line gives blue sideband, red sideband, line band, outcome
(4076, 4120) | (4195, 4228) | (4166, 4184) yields -0.042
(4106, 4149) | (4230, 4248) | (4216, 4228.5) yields 0.055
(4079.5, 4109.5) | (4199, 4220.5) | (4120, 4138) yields -0.075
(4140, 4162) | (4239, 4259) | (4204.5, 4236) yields 0.040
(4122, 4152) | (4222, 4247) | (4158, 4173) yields -0.018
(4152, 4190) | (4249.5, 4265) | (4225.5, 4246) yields 0.035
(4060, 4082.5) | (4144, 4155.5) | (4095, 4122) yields 0.116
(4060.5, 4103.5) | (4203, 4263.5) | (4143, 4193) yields -0.046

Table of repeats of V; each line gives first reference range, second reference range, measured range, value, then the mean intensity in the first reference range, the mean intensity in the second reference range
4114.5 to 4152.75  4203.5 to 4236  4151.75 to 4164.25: -0.3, 5.44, 5.21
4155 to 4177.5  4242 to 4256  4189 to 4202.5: 0.2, 5.38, 5.33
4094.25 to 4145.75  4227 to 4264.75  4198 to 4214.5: -0.1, 5.09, 5.31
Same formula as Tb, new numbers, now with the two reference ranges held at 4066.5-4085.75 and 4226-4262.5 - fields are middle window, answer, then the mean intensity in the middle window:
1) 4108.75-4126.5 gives -0.37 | 5.45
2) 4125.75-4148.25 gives -0.09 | 5.36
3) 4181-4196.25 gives -0.24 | 5.39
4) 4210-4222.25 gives 0.11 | 5.25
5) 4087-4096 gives 0.17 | 5.25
